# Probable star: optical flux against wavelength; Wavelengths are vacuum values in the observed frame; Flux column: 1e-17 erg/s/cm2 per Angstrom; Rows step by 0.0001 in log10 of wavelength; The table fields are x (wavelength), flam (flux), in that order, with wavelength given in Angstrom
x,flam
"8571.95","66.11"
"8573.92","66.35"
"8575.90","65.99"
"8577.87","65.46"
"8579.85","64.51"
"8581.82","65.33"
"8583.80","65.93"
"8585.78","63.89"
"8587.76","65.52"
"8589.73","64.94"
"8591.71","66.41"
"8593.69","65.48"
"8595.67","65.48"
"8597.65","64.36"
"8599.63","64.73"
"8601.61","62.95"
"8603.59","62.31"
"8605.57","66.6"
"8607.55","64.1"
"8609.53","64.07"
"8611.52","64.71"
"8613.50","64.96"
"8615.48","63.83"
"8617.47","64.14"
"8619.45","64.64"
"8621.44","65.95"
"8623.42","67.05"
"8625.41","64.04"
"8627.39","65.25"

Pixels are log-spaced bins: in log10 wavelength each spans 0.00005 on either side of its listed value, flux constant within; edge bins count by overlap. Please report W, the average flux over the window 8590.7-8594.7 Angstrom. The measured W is 65.9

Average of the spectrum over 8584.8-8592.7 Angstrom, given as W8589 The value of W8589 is 65.2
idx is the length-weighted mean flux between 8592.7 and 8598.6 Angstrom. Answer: 65.1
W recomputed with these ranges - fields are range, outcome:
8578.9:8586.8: 64.9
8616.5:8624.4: 65.5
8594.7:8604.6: 64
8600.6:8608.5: 64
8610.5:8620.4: 64.4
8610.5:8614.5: 64.8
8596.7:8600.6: 64.5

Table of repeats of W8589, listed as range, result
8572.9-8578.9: 65.9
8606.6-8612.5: 64.2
